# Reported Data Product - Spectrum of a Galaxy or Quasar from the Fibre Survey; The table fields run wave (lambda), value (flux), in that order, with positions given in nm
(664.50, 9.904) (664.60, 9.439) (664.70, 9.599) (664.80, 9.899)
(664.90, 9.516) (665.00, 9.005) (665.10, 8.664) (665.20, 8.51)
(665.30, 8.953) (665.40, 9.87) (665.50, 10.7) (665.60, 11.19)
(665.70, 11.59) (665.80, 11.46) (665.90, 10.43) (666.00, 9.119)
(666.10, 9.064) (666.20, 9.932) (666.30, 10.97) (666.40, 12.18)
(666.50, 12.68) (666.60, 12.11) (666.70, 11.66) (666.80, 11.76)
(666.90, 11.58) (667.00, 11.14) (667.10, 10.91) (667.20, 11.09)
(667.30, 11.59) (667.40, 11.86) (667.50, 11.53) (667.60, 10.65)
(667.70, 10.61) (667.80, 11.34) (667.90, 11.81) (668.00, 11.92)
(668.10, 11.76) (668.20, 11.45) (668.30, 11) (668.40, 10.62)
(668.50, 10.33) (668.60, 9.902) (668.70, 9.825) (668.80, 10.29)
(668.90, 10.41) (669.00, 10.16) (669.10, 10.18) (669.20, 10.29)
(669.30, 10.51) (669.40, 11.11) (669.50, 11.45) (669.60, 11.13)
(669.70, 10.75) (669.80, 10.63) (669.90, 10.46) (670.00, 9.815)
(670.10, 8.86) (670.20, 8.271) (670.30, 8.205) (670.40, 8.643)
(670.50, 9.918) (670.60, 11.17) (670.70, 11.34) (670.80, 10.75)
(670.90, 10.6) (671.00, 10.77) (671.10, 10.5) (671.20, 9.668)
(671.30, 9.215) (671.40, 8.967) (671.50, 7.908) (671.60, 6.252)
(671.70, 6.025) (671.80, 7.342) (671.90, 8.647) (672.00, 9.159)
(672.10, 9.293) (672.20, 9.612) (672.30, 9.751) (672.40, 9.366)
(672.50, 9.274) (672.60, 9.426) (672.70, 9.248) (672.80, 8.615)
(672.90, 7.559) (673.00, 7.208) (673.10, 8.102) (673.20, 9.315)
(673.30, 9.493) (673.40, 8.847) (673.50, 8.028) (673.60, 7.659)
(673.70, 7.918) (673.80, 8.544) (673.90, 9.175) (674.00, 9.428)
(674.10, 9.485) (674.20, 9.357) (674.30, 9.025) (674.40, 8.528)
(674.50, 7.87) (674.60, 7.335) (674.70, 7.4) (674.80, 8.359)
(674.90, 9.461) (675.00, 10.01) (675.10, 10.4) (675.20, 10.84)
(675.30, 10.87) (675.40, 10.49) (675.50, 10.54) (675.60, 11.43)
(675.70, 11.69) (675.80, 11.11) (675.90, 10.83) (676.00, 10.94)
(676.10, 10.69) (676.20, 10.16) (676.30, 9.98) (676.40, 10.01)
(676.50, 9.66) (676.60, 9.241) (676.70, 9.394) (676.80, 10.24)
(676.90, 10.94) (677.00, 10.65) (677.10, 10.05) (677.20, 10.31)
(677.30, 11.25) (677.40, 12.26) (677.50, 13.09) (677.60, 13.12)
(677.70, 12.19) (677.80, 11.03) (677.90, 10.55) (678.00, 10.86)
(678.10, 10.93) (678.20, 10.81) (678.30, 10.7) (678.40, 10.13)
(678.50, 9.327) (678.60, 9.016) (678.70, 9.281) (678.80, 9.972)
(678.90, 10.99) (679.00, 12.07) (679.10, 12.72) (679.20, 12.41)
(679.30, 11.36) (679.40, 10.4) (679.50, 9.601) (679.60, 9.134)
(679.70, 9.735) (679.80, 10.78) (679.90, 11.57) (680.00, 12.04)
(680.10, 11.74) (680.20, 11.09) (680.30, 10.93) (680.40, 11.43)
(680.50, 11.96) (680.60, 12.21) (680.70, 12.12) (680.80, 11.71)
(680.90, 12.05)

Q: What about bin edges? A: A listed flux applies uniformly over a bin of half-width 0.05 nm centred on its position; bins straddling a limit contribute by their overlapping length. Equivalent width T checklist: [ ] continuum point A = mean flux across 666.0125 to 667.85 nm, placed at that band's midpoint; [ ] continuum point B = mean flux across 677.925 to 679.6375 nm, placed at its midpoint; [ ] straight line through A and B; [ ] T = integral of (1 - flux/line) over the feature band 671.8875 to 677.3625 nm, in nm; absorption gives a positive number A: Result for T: 0.654 nm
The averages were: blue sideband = 11.2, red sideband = 10.6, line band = 9.51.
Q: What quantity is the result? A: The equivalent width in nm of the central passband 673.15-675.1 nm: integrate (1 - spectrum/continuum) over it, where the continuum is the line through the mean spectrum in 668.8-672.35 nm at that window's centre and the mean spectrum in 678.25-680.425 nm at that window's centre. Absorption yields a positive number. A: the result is 0.262 nm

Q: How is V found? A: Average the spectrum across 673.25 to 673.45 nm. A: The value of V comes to 9.17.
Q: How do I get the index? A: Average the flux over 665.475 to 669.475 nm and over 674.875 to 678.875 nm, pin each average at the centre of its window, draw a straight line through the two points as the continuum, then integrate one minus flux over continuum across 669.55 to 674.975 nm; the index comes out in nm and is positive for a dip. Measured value 0.88 nm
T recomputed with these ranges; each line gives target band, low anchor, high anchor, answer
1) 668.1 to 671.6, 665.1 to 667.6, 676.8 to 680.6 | 0.25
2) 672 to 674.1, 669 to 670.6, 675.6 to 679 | 0.31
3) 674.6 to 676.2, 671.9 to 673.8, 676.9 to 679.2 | -0.06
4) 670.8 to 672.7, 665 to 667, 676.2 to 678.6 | 0.29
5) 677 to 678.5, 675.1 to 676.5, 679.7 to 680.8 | -0.01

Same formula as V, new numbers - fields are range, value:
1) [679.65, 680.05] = 11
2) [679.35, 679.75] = 9.72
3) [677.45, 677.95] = 12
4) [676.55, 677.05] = 10.1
